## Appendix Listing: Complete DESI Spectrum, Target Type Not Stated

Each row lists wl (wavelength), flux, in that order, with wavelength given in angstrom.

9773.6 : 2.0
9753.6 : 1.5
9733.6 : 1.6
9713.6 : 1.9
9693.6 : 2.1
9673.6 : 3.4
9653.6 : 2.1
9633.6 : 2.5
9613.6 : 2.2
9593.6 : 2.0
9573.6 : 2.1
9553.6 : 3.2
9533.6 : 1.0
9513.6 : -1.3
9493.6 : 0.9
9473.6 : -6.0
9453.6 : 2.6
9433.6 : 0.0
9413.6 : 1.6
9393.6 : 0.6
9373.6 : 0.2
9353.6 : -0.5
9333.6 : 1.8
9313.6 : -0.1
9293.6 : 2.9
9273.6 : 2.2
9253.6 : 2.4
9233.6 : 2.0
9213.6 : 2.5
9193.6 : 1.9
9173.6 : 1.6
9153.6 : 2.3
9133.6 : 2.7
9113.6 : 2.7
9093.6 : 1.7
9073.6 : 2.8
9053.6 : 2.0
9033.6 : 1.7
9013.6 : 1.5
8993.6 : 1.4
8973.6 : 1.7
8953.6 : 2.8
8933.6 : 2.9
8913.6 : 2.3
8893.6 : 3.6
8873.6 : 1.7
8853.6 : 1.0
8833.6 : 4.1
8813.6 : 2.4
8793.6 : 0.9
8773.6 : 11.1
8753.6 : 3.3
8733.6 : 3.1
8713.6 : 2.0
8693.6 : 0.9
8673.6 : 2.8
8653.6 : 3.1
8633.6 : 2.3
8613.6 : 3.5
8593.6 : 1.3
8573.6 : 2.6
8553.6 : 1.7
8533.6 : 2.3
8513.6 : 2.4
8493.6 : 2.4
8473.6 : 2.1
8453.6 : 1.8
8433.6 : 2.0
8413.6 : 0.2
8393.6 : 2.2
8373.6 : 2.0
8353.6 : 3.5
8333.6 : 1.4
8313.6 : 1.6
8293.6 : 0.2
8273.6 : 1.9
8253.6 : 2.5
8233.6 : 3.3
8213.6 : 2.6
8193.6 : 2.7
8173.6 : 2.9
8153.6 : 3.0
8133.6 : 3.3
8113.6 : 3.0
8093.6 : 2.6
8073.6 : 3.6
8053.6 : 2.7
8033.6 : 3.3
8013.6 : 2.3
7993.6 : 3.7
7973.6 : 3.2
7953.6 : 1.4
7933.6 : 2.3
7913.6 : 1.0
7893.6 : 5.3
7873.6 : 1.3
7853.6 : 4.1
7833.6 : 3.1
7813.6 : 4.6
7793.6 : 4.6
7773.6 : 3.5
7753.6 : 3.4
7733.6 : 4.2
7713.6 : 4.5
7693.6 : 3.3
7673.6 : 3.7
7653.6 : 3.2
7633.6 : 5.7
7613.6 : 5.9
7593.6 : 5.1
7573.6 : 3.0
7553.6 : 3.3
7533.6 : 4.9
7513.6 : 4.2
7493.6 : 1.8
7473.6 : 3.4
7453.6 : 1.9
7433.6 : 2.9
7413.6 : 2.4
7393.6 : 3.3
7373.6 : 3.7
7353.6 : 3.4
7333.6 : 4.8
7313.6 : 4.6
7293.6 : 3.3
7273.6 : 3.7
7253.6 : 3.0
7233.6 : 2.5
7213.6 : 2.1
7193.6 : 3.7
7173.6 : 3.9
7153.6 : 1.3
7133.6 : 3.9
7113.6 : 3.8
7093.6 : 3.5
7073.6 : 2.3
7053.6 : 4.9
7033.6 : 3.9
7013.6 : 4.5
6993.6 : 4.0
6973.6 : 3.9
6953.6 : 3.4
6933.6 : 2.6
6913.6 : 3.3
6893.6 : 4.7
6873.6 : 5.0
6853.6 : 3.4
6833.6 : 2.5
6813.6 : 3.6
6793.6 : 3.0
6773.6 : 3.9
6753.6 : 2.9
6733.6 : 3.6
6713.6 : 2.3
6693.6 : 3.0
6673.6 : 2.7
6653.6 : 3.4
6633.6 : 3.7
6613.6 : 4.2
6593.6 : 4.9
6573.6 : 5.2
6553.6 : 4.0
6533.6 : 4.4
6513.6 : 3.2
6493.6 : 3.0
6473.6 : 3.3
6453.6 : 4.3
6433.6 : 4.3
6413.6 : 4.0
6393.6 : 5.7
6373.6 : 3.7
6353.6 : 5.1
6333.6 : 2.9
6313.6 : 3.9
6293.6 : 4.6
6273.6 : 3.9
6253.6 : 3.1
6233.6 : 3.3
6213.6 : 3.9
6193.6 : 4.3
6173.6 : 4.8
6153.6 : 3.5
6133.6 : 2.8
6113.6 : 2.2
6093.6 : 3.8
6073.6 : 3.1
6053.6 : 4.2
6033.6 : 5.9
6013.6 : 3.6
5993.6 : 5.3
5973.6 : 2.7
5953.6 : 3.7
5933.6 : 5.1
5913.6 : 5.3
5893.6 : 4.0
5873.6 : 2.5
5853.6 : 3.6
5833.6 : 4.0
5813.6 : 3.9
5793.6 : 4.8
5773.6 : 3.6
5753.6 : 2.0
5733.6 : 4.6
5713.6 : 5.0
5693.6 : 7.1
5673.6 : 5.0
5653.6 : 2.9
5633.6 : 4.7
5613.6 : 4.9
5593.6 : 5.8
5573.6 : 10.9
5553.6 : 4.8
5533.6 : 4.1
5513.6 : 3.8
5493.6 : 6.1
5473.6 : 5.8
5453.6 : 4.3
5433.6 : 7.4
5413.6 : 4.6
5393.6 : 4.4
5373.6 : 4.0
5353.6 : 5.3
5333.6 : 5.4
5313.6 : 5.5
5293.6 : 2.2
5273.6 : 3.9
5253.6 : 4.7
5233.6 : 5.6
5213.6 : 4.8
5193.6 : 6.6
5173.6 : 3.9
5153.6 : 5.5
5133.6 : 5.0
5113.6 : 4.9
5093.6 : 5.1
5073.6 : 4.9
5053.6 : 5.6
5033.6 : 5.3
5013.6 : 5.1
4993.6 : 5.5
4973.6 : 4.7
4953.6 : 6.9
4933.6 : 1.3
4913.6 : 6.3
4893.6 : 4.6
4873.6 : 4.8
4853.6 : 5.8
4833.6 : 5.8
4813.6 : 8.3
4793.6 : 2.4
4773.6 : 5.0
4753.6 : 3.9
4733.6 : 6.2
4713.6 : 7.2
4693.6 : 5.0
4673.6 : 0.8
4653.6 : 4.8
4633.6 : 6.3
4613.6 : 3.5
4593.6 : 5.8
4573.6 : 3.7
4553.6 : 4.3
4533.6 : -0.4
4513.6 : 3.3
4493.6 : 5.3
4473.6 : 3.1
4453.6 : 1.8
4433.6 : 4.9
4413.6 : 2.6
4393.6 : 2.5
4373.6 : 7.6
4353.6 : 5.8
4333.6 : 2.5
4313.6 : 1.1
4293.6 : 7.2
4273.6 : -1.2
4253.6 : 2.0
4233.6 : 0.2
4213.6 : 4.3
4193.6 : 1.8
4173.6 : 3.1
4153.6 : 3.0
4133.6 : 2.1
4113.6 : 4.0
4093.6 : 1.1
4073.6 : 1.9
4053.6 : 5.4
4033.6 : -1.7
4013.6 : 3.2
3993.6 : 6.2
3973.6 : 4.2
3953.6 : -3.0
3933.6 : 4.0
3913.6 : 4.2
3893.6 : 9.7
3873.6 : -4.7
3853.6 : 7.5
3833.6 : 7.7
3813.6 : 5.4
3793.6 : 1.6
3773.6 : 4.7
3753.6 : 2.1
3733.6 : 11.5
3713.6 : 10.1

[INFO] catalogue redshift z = 0.203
